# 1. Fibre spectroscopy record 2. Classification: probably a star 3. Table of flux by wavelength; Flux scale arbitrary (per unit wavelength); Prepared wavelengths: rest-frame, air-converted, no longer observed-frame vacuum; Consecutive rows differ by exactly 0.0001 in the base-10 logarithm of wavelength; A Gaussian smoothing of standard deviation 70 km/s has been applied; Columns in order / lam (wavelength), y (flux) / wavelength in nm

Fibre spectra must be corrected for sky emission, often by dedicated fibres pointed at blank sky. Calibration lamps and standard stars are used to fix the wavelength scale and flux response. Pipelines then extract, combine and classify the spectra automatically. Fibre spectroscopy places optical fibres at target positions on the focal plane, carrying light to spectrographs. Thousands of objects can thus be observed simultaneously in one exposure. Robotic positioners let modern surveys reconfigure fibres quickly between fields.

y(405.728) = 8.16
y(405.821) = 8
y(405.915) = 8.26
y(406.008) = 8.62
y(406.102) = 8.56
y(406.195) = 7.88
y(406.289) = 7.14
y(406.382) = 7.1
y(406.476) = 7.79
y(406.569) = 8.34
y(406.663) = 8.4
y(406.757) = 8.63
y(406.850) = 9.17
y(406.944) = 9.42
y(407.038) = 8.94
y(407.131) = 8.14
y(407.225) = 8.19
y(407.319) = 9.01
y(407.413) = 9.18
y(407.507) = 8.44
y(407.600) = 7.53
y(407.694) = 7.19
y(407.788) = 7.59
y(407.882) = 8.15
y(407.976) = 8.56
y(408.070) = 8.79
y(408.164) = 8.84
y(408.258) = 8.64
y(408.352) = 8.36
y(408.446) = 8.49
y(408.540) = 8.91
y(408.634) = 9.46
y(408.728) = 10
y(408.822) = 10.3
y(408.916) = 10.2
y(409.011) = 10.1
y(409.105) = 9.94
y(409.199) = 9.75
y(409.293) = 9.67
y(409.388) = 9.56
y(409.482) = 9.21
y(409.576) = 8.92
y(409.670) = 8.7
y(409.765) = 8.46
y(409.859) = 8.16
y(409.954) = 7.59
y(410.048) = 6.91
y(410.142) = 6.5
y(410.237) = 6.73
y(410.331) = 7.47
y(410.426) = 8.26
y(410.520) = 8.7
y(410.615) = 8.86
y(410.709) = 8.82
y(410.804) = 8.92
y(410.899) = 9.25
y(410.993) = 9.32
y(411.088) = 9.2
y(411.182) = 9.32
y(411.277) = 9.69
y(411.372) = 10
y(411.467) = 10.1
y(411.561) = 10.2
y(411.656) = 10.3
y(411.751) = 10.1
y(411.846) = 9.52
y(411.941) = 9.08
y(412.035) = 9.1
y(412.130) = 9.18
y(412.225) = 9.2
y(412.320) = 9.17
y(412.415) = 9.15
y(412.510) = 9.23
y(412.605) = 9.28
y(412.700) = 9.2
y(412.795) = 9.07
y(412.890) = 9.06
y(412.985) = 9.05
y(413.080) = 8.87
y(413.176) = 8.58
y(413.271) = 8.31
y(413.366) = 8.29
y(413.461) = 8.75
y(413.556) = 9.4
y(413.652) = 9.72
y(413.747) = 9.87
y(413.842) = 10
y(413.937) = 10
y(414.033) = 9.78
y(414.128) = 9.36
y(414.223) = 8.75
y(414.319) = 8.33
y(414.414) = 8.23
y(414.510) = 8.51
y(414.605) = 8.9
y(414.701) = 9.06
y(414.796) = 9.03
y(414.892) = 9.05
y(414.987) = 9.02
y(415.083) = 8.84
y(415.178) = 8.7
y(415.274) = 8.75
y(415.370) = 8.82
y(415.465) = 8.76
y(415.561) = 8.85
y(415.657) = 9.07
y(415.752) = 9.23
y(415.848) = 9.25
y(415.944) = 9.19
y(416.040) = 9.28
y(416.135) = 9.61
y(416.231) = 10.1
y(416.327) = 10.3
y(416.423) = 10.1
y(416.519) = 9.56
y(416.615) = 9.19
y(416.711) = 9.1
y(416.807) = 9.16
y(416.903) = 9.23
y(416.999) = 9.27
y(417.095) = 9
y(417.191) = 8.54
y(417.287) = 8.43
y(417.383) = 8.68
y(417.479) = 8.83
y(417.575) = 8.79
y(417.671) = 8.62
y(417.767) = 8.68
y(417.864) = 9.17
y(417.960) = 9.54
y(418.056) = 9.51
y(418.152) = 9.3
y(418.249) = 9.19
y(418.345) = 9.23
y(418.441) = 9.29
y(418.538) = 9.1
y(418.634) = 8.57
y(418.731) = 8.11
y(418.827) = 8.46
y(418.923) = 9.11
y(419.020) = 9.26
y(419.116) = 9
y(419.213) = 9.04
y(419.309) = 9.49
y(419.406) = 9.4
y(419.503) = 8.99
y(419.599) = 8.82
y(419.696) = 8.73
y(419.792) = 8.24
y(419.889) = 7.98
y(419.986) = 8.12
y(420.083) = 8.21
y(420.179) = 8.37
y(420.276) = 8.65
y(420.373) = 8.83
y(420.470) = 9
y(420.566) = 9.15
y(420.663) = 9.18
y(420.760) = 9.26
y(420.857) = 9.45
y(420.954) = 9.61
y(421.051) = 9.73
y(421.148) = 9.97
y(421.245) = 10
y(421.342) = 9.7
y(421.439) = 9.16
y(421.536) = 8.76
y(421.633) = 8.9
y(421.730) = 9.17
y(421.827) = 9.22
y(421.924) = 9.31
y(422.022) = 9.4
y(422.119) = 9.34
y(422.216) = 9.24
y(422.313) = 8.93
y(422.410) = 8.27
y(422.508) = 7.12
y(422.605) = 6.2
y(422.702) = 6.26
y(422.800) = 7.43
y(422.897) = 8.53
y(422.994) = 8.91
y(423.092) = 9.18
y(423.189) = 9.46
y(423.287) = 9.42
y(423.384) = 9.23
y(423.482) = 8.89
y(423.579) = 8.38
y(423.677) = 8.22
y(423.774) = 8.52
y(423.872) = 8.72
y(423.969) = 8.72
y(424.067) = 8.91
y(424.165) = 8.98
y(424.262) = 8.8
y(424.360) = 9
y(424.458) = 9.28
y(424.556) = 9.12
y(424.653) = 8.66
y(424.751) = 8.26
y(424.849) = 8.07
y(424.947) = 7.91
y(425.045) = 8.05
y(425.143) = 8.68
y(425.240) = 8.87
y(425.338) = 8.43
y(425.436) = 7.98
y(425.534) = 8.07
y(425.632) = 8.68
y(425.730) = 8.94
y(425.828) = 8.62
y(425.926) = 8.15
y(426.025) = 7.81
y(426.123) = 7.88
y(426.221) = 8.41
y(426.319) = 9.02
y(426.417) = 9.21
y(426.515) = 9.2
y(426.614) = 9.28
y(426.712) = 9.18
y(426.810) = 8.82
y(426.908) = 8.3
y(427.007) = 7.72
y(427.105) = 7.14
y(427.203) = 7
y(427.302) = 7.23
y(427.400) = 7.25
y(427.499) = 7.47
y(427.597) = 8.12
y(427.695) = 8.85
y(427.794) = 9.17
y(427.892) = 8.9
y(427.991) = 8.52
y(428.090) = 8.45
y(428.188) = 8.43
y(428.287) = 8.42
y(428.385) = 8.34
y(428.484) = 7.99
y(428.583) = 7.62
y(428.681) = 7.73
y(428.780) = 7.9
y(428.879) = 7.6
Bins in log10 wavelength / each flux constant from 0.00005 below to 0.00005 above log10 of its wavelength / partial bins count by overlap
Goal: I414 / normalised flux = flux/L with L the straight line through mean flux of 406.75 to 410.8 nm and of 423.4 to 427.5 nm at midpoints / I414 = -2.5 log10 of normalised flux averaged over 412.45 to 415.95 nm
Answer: -0.054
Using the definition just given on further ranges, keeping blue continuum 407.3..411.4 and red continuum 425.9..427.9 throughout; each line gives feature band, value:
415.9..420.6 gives -0.06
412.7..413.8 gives -0.04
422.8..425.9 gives -0.04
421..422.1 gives -0.12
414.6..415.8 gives -0.04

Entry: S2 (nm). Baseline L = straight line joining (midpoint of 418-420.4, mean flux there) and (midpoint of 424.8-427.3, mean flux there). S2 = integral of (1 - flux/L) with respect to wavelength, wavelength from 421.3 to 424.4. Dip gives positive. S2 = -0.04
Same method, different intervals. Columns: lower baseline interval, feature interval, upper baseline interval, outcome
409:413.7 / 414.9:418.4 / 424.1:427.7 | -0.15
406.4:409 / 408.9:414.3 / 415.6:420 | -0.15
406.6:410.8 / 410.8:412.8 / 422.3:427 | -0.19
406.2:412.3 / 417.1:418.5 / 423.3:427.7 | -0.06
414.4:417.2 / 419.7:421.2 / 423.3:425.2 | -0.01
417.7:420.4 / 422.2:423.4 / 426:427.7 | 0.04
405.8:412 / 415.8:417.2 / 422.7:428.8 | -0.13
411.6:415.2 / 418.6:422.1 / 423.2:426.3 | -0.09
